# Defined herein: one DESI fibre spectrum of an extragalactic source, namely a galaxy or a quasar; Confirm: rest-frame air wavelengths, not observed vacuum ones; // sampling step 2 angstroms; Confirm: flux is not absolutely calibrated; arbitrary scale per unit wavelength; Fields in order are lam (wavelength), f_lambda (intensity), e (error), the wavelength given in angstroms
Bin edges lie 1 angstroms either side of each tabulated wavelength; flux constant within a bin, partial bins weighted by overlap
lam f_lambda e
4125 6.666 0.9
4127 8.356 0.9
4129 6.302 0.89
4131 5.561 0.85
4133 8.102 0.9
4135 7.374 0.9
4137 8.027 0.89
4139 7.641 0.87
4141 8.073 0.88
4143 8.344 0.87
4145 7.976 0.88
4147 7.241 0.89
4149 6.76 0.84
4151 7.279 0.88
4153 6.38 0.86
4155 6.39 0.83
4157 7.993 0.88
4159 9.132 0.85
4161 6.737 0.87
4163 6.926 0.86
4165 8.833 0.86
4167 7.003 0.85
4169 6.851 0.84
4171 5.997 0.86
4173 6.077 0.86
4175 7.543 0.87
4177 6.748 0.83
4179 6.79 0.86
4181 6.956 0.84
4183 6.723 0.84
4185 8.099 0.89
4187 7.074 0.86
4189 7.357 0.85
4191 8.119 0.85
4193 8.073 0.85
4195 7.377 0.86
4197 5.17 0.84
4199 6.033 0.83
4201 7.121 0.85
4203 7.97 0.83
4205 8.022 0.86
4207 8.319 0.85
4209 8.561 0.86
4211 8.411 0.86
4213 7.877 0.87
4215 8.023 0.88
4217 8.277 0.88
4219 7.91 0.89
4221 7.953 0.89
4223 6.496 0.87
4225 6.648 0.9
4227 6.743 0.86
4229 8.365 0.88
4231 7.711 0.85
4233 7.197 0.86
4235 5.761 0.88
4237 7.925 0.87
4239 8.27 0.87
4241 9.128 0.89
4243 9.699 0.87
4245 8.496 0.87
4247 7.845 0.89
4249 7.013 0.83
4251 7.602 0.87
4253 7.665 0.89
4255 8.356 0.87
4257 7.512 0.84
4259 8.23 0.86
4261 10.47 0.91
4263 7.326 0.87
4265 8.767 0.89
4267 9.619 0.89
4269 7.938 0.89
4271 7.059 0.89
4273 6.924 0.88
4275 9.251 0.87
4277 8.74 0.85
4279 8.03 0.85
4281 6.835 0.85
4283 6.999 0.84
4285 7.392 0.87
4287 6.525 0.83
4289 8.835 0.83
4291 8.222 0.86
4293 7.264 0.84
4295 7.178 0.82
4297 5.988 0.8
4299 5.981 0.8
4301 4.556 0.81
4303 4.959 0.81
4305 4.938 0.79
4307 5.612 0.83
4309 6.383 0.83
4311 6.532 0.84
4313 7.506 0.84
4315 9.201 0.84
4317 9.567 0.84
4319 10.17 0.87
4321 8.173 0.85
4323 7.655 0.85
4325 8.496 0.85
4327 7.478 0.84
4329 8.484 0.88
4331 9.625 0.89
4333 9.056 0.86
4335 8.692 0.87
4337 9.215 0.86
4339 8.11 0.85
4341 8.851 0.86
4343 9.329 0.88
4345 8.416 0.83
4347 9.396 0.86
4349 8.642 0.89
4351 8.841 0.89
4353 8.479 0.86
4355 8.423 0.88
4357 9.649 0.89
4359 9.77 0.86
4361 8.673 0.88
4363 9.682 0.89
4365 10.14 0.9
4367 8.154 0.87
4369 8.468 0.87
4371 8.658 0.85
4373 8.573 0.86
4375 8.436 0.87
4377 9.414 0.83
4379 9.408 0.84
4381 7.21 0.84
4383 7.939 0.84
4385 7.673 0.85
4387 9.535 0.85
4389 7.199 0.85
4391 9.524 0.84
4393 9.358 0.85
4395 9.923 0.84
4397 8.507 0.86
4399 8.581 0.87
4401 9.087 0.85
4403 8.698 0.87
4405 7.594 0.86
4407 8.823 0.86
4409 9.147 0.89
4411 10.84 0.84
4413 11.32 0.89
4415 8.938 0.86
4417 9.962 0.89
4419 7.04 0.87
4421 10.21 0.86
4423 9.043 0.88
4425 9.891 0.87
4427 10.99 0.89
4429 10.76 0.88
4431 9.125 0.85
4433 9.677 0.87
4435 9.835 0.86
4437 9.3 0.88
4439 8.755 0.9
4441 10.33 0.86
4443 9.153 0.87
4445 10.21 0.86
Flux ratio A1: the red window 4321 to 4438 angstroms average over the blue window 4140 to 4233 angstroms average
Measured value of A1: 1.22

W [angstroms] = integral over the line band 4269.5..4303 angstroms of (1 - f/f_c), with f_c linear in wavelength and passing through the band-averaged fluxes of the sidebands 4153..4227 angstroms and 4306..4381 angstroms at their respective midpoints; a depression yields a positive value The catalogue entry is 3.94 angstroms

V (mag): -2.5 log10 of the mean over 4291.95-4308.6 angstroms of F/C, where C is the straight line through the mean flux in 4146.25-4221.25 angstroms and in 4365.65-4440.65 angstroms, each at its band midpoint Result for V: 0.38 mag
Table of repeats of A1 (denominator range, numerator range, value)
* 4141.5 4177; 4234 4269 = 1.13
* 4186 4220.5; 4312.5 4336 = 1.14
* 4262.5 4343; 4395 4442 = 1.22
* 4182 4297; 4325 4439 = 1.16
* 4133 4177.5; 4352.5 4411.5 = 1.20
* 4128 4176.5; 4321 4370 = 1.21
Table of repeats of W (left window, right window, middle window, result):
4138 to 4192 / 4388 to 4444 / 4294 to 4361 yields 5.0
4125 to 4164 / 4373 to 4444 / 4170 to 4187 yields 1.6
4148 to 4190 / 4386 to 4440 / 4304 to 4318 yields 2.2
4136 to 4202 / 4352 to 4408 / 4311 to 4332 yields -0.5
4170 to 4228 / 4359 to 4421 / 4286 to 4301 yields 2.1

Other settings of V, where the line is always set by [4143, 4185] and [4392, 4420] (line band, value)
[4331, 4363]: -0.04 mag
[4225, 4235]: 0.07 mag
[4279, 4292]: 0.09 mag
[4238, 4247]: -0.13 mag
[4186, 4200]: 0.06 mag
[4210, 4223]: -0.05 mag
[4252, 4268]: -0.07 mag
